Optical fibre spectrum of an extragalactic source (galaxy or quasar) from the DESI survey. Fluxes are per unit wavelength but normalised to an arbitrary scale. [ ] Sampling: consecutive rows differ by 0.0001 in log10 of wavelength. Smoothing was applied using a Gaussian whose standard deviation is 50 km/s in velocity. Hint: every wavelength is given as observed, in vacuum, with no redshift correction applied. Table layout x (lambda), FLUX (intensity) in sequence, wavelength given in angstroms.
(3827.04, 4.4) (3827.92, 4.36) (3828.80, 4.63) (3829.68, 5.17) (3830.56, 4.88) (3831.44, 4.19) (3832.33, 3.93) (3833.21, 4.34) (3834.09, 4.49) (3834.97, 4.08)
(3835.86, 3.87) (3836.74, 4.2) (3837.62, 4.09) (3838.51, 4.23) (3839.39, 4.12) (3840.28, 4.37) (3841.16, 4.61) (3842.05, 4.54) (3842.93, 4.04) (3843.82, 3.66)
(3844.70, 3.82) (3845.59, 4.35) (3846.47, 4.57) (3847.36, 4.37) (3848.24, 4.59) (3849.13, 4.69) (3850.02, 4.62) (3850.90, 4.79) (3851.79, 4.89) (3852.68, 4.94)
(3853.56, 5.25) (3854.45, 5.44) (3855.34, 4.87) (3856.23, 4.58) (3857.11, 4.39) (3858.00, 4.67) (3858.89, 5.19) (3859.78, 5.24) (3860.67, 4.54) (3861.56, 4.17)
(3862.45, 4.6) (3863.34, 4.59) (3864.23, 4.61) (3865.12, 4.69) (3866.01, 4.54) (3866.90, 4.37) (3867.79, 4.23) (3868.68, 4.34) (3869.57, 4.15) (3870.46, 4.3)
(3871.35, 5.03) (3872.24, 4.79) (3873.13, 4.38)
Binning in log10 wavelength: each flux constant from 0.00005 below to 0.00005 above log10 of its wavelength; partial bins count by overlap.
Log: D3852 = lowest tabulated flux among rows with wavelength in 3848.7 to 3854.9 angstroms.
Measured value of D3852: 4.62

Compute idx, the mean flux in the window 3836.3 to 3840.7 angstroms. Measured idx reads 4.2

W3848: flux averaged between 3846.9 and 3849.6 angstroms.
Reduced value 4.54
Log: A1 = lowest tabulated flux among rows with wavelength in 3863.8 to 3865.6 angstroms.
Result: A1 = 4.61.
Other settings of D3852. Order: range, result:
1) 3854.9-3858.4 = 4.39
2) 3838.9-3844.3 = 3.66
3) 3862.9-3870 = 4.15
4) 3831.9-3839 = 3.87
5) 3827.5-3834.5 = 3.93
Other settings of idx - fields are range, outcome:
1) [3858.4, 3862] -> 4.78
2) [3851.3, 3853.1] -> 4.89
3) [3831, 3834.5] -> 4.23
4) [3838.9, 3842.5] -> 4.41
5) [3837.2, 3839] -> 4.15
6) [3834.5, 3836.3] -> 3.98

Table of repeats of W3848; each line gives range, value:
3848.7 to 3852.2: 4.75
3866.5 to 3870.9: 4.28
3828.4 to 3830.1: 4.91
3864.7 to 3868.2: 4.46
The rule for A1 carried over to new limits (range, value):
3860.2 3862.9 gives 4.17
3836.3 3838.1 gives 4.09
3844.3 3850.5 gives 3.82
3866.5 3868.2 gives 4.23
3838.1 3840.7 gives 4.12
